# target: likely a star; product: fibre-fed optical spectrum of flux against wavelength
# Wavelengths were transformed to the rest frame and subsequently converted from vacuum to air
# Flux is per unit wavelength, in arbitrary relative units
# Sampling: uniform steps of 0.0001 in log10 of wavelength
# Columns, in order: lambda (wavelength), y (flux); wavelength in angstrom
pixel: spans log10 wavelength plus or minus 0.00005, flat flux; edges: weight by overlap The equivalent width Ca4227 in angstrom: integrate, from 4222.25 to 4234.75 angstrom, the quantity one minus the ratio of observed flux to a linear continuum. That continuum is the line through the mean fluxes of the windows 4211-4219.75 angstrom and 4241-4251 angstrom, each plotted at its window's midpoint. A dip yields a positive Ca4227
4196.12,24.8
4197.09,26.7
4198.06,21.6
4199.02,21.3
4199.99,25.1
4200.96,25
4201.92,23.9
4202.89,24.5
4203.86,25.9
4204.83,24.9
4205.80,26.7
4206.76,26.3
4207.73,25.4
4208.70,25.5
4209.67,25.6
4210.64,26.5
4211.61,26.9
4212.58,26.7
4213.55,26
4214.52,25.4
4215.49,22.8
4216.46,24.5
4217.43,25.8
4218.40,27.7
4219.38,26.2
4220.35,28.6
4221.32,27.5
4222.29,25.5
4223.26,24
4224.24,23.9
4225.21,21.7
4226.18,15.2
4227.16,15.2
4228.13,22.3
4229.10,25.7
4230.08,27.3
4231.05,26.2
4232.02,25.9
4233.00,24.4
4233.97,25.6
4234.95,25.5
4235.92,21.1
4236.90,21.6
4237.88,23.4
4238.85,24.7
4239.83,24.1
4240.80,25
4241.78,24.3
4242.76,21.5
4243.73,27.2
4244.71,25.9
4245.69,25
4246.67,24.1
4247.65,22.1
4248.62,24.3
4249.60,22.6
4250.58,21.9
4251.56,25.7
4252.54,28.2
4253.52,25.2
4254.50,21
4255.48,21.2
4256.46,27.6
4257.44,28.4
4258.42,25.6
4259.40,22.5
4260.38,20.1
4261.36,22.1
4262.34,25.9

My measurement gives 0.85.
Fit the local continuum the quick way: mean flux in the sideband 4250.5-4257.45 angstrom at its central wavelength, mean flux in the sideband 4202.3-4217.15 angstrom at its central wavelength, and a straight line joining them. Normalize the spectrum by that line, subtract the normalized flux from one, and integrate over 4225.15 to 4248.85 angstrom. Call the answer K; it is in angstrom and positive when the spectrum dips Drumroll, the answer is 1.4 angstrom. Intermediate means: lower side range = 25.6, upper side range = 24.8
